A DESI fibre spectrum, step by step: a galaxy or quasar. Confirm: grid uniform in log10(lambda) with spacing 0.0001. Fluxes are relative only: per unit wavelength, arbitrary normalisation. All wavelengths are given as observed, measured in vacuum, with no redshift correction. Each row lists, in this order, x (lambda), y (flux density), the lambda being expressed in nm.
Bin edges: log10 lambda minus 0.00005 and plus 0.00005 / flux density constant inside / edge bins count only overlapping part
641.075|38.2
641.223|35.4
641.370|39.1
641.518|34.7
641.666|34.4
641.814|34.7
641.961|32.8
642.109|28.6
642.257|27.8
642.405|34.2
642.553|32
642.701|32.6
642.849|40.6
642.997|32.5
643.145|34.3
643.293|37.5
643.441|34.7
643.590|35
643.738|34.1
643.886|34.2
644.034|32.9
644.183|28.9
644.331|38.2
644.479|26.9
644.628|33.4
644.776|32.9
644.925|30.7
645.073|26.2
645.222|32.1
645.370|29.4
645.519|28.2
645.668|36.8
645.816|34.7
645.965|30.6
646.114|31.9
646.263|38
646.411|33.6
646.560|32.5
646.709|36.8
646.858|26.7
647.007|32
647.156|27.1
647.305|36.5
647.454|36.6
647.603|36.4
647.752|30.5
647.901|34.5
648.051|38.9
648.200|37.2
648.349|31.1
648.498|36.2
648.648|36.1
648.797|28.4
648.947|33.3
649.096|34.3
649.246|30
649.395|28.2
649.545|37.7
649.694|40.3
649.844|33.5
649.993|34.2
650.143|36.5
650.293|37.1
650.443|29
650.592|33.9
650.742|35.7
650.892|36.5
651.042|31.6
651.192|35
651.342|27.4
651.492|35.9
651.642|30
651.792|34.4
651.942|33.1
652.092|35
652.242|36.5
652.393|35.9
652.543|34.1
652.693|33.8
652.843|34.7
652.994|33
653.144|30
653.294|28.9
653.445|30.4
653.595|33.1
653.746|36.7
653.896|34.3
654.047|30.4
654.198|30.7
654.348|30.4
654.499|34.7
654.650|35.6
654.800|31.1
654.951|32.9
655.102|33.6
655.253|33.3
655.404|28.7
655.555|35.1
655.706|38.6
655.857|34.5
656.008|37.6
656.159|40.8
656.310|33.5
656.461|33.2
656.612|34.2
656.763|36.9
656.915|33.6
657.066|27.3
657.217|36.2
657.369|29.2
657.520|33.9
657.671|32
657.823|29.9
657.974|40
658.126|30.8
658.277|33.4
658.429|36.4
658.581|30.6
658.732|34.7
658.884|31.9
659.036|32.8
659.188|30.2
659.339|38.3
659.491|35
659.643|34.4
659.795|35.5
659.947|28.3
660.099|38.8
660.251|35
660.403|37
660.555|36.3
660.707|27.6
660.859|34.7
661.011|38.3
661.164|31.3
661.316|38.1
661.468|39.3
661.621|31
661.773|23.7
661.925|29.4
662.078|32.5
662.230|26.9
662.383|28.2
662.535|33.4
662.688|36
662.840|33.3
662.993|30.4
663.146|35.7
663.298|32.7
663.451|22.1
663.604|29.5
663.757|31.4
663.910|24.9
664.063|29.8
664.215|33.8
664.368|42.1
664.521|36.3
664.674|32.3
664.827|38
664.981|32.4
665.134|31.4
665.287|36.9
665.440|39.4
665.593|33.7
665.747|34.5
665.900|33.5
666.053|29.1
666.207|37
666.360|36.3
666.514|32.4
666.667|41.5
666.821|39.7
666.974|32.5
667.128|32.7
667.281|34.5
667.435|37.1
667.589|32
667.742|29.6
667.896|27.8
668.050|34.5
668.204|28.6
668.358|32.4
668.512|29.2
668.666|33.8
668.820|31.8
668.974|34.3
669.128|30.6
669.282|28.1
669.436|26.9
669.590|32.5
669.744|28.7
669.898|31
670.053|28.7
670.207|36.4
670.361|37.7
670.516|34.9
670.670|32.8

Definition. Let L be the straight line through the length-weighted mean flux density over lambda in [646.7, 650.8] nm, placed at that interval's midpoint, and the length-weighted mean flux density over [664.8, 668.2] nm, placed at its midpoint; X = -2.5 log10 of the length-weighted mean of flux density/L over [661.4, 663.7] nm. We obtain 0.11 mag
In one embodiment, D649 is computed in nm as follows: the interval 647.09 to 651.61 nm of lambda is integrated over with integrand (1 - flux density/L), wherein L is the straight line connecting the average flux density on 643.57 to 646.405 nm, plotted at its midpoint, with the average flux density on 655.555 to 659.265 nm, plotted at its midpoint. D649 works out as -0.15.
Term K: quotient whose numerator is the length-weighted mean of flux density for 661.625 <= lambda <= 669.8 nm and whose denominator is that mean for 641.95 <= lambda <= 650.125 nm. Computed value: 0.98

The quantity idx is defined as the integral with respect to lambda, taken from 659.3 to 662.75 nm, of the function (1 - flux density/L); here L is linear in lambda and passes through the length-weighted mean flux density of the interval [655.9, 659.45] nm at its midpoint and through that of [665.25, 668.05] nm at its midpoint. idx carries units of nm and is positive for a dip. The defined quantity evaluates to 0.07 nm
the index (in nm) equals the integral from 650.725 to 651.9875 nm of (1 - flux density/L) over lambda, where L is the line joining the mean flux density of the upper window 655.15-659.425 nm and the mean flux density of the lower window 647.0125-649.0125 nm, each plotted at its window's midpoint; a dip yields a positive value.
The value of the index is 0.03 nm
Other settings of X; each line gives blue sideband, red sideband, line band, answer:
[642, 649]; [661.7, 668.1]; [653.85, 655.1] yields 0.02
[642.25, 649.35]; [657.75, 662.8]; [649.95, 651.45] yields -0.02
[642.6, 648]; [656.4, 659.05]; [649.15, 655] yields -0.01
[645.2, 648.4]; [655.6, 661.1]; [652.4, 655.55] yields 0.04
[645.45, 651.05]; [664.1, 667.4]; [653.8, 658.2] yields 0.03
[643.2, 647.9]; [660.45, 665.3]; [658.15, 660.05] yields -0.03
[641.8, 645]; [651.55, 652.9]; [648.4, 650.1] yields 0.00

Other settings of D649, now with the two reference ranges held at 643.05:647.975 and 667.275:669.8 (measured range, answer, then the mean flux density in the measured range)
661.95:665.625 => -0.116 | 32.6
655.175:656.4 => -0.118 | 35.2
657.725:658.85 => -0.057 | 33.6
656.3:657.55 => -0.039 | 33.1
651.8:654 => -0.079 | 33.5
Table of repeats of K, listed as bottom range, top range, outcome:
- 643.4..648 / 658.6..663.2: 1.02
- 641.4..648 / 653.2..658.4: 1.01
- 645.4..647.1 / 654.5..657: 1.06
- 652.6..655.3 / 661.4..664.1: 0.94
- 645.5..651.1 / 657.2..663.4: 0.98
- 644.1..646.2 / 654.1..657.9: 1.06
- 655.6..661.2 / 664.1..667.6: 1.03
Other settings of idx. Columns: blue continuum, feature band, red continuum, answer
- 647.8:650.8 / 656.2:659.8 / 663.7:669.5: 0.02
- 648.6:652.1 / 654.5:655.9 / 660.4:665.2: -0.03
